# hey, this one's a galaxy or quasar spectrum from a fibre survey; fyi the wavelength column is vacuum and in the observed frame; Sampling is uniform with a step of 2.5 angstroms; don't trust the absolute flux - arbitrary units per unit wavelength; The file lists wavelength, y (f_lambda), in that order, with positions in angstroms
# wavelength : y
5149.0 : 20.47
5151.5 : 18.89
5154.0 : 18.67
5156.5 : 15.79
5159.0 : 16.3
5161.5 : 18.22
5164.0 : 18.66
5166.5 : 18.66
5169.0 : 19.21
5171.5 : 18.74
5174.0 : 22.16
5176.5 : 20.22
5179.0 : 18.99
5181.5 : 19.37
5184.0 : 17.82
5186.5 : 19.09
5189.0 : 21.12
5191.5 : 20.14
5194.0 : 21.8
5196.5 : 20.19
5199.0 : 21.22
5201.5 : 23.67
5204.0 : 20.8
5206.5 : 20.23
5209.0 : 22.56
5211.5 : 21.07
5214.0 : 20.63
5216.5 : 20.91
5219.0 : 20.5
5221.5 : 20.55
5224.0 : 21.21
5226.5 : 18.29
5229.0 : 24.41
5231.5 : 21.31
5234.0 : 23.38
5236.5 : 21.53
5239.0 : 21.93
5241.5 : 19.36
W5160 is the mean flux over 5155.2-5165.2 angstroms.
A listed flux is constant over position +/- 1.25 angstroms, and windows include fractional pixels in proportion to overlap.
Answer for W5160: 17.2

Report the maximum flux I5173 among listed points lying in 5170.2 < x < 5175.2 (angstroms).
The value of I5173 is 22.16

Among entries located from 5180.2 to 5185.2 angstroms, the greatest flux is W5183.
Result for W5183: 19.37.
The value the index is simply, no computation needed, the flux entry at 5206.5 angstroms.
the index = 20.23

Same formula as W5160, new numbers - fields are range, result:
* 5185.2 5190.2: 20.1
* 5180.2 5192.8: 19.5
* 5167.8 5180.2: 19.9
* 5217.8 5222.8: 20.5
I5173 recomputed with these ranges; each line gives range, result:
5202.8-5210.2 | 22.56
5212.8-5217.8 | 20.91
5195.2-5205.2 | 23.67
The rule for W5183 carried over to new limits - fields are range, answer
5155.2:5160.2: 16.3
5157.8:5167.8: 18.66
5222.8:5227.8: 21.21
